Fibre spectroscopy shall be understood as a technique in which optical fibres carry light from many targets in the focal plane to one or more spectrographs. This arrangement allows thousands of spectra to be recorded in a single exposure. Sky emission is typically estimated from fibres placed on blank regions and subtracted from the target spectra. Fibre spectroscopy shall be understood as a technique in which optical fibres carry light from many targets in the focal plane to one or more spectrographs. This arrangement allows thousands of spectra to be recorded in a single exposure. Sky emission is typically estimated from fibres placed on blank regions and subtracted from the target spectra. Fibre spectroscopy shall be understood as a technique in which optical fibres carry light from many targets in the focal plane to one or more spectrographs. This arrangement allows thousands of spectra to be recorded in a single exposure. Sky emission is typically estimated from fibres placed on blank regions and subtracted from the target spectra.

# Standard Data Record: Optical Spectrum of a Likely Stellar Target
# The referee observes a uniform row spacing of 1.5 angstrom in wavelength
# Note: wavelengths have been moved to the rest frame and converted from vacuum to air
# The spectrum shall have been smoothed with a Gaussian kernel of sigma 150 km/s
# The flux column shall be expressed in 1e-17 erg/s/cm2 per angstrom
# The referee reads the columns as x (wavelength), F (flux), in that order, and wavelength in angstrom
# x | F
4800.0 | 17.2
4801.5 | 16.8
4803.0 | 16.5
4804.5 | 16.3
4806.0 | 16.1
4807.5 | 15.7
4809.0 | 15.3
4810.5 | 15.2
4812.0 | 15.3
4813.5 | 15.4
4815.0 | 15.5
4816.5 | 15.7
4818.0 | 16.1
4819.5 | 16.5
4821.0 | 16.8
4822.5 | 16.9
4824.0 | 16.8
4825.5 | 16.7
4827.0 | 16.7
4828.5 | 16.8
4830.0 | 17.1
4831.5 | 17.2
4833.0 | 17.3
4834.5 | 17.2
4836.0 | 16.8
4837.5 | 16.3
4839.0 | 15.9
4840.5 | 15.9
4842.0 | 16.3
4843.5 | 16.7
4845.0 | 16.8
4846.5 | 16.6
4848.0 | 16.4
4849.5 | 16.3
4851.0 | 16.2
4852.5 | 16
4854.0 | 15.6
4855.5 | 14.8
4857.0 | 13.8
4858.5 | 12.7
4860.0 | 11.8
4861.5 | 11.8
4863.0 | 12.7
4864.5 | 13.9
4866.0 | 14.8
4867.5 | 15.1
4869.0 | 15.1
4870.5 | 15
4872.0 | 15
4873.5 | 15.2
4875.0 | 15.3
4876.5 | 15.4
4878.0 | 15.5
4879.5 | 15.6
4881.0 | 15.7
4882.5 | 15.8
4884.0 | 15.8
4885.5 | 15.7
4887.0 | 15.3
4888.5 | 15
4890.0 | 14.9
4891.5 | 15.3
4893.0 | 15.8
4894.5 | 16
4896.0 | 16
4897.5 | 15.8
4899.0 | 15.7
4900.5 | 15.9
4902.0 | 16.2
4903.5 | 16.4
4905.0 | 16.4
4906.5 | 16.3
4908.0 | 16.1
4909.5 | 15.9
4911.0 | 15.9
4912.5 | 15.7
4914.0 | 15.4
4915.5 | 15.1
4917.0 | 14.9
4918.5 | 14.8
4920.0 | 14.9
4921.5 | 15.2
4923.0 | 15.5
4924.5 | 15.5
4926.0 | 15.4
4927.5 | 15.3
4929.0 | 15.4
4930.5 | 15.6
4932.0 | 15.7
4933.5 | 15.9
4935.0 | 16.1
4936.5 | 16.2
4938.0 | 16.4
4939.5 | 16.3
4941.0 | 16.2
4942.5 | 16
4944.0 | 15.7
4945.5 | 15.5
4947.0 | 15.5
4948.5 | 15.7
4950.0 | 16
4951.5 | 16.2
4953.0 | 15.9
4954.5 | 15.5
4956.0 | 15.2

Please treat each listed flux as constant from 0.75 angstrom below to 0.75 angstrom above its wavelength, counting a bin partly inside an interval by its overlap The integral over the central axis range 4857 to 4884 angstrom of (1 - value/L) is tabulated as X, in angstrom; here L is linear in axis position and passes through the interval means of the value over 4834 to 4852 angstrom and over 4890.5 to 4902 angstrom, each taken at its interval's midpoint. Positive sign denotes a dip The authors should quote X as 2.7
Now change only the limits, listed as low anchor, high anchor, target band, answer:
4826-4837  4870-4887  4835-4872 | 2.6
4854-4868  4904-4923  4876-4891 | -1.1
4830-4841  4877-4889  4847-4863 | 1.7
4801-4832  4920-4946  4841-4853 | -0.2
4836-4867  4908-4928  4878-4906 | -0.9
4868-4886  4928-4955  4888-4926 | 0.0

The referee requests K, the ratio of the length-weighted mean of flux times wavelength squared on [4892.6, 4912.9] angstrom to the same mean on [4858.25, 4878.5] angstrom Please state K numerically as 1.1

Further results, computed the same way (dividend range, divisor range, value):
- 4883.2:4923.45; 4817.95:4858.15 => 0.98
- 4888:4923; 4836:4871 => 1.06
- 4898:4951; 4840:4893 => 1.06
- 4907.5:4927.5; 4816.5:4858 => 0.97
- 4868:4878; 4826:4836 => 0.91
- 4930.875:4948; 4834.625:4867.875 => 1.09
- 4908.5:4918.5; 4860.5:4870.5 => 1.13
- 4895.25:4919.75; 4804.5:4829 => 1.02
